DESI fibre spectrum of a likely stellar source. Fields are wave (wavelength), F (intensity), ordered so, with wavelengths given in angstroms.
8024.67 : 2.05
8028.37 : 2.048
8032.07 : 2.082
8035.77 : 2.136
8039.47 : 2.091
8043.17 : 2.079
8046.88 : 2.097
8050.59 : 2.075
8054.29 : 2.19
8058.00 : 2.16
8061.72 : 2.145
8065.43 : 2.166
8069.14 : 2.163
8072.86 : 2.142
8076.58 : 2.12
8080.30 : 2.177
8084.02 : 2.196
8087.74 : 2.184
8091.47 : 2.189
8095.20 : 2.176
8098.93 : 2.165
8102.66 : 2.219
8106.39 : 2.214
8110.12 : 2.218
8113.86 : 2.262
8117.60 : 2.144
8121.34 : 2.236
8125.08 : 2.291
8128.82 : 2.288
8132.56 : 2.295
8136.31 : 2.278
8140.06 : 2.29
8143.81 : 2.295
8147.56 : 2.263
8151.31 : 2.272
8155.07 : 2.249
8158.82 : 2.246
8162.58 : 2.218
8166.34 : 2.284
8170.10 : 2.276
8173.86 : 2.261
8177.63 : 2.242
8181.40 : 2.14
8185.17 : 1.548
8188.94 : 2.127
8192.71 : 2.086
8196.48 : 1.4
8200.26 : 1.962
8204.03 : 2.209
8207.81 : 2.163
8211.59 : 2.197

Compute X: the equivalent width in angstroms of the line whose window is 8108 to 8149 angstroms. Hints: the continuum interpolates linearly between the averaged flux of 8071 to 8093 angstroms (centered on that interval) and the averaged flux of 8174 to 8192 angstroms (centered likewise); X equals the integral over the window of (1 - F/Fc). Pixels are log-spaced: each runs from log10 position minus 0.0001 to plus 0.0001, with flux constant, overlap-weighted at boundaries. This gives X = -2.92 angstroms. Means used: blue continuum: 2.17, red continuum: 2.04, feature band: 2.26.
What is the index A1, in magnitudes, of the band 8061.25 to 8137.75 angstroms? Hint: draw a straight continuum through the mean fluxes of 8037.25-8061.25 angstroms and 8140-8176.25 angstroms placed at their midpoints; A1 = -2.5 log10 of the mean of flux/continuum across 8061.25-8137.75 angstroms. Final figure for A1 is -0.01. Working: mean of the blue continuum 2.12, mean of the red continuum 2.26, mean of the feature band 2.2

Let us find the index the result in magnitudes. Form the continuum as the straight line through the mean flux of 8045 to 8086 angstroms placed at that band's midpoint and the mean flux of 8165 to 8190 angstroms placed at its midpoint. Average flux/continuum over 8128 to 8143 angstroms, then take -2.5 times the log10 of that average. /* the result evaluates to -0.08 mag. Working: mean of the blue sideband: 2.15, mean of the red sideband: 2.12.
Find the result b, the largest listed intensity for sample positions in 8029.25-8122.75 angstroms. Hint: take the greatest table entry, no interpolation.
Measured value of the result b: 2.262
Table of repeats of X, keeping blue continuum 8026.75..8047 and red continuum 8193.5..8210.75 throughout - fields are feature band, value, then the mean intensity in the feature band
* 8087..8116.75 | -2.40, 2.2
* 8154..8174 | -2.67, 2.26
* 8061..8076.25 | -0.65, 2.15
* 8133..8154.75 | -2.96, 2.28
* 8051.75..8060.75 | -0.40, 2.16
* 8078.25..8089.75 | -0.74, 2.18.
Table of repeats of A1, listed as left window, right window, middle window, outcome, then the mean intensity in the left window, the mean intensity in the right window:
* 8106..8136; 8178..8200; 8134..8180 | -0.10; 2.25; 1.89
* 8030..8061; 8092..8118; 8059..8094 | 0.00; 2.11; 2.2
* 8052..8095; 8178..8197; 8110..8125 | -0.08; 2.17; 1.92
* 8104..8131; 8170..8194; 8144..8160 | -0.05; 2.24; 2.08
